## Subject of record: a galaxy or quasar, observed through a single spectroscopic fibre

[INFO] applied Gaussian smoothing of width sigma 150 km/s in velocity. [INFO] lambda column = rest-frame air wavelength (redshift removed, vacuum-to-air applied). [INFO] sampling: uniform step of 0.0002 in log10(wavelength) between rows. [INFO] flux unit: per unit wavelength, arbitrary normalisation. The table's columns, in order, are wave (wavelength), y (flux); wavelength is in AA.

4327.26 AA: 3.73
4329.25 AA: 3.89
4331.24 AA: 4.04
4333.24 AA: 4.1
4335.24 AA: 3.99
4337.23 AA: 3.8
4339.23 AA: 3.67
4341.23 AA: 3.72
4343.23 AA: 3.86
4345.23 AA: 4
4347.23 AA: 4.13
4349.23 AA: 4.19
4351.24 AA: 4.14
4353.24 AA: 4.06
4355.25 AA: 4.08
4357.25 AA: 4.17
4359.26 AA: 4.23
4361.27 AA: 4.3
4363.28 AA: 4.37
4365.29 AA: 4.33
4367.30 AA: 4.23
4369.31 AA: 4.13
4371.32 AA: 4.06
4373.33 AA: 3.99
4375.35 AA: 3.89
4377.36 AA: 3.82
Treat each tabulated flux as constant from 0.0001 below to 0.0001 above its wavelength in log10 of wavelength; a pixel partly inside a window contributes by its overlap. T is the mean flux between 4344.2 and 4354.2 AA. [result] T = 4.1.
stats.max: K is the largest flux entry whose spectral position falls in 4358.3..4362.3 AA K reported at 4.3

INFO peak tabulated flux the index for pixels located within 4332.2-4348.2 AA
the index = 4.13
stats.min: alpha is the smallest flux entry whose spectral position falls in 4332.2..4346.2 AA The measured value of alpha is 3.67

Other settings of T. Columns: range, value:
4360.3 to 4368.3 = 4.31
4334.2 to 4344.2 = 3.81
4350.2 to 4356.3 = 4.09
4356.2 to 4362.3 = 4.23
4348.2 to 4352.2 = 4.16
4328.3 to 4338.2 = 3.97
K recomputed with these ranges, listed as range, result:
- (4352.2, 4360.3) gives 4.23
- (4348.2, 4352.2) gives 4.19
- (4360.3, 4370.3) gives 4.37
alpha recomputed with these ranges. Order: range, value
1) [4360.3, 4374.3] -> 3.99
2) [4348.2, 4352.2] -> 4.14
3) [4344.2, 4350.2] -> 4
